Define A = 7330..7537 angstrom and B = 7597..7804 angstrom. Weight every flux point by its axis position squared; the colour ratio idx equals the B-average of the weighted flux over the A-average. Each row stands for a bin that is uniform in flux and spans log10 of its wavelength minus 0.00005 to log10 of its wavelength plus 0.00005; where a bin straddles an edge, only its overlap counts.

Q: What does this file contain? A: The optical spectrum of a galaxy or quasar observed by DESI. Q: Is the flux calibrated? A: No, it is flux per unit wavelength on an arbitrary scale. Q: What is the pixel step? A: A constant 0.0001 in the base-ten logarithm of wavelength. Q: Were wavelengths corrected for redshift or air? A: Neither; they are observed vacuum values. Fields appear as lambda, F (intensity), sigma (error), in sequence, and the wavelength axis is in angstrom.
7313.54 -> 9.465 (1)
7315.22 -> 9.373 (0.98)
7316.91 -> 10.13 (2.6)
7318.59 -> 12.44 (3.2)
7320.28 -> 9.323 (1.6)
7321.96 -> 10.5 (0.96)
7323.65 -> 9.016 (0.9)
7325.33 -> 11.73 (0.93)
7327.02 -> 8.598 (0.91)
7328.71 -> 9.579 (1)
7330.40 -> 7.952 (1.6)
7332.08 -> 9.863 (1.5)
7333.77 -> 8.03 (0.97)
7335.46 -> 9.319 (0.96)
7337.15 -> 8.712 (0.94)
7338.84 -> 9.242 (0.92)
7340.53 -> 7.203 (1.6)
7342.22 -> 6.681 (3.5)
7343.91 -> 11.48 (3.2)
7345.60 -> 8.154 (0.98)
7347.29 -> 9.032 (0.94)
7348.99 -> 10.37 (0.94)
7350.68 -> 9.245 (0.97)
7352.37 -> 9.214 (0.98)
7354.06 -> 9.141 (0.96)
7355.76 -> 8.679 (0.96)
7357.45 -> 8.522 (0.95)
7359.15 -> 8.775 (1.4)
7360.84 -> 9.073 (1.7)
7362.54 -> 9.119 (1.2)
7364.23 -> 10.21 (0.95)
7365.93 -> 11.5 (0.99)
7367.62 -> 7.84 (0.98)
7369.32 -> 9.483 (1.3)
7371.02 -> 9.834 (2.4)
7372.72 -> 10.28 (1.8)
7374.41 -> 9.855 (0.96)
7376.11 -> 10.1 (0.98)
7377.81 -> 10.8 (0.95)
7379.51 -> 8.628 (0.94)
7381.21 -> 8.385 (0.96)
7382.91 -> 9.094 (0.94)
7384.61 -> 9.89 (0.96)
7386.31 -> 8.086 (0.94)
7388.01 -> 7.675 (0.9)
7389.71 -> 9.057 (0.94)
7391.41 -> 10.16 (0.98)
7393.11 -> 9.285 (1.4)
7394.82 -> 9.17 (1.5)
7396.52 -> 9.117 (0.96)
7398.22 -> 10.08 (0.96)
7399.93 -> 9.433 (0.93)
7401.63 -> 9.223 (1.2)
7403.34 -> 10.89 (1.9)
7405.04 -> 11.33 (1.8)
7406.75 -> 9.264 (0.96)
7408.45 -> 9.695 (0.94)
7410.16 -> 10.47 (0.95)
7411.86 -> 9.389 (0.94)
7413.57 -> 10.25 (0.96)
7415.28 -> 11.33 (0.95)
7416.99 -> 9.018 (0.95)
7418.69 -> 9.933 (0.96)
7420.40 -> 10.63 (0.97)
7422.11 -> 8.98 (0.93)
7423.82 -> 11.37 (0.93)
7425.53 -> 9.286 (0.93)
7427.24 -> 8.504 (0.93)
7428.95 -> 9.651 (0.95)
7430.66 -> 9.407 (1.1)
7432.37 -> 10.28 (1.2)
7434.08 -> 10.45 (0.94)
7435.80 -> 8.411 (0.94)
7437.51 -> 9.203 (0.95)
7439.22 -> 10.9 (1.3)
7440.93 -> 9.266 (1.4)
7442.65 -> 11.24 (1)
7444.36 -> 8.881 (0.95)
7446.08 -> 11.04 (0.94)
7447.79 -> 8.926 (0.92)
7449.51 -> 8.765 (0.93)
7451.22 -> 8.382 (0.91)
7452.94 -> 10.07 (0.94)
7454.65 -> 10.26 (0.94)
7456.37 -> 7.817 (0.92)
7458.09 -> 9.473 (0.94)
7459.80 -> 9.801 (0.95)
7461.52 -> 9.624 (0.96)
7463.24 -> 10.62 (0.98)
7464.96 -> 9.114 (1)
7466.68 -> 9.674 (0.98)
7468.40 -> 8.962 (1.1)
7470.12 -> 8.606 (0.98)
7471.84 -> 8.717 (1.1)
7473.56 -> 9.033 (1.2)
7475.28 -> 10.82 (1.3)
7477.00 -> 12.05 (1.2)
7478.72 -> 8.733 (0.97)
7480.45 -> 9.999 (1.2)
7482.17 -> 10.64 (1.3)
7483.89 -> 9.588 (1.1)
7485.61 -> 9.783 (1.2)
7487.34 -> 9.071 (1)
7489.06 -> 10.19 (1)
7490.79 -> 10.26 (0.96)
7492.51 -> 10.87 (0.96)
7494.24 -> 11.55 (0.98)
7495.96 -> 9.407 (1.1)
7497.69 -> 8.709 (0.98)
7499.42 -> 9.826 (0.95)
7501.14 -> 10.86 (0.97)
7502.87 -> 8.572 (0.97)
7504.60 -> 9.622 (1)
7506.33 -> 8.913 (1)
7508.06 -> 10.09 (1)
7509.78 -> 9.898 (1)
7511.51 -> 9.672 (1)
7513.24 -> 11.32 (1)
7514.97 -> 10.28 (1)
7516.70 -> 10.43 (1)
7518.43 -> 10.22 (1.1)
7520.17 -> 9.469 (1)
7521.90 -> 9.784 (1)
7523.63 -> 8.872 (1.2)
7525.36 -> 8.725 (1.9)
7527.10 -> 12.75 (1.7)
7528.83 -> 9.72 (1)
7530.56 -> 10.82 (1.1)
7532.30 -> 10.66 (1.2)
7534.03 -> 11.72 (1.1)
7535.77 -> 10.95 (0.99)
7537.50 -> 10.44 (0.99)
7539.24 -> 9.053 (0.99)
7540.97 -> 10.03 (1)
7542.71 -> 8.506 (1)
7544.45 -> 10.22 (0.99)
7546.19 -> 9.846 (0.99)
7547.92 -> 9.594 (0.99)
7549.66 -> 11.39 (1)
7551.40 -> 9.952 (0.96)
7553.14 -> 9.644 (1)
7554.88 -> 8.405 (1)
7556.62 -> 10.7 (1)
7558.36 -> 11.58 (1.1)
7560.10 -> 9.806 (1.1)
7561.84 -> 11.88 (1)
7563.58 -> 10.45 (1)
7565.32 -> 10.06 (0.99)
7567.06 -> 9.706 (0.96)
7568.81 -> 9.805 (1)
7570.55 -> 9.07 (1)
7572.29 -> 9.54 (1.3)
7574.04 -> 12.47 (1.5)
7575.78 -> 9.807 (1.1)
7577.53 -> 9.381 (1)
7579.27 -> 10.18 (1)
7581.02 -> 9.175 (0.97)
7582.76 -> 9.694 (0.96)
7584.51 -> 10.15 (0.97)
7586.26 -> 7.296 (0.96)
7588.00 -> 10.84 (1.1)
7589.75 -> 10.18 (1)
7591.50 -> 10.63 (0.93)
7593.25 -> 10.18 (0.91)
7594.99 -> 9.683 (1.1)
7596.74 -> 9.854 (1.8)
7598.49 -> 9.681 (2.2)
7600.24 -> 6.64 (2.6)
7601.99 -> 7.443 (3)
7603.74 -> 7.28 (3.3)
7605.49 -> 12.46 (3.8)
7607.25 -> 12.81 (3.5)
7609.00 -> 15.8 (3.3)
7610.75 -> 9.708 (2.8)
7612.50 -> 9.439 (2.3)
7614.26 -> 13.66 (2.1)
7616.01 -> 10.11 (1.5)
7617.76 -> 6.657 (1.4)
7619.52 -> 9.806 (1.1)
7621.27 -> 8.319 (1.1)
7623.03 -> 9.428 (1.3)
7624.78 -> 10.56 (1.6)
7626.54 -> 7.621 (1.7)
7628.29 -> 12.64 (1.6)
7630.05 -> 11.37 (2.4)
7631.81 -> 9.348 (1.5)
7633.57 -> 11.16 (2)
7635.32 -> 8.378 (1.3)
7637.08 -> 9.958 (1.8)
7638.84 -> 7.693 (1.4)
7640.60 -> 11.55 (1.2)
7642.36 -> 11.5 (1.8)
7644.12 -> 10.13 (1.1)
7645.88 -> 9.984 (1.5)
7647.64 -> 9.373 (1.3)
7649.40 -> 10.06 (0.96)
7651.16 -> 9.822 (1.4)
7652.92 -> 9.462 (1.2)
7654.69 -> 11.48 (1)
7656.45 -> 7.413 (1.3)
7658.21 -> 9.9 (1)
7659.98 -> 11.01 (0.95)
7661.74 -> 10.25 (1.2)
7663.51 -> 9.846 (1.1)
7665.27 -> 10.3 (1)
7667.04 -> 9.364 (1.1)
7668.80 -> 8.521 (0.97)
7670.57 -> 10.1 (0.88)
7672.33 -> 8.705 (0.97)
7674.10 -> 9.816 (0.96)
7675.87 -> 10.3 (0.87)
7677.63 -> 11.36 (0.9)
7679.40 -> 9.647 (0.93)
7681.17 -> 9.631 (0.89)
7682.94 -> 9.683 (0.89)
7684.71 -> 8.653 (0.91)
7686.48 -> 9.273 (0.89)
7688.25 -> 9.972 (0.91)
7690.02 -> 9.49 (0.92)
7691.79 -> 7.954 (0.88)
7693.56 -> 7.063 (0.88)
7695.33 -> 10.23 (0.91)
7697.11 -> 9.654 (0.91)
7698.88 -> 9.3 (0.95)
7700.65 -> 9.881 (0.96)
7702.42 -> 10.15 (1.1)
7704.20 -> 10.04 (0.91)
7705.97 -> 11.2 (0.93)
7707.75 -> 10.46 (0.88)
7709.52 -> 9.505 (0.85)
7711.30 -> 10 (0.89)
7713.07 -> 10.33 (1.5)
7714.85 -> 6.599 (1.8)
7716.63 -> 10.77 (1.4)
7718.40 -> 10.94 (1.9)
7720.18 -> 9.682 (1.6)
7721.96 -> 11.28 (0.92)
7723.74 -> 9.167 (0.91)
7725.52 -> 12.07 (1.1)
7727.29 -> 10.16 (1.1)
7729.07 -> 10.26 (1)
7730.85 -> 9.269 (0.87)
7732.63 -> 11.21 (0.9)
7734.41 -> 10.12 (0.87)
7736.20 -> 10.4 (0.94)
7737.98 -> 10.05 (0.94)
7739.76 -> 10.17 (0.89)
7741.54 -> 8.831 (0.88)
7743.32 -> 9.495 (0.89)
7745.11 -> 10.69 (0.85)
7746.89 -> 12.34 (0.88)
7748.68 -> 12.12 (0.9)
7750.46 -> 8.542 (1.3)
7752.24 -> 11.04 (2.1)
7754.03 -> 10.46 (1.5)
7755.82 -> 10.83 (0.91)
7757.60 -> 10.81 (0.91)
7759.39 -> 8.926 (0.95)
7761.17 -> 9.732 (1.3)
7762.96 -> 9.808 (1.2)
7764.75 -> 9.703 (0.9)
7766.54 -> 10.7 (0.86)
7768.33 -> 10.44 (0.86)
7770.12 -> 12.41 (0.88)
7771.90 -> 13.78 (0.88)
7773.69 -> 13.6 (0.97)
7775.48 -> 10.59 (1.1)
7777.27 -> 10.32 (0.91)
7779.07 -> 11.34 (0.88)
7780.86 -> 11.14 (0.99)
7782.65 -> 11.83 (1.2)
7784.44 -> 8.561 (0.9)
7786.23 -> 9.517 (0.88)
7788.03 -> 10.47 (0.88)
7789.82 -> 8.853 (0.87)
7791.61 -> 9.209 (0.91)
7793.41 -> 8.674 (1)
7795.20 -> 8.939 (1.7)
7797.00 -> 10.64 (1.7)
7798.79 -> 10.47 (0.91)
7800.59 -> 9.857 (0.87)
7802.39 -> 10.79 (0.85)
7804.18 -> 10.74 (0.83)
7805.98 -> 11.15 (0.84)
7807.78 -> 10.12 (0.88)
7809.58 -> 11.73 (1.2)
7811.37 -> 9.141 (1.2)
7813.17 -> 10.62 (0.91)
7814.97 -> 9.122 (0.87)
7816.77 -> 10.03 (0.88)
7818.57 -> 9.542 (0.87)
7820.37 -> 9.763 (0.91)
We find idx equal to 1.12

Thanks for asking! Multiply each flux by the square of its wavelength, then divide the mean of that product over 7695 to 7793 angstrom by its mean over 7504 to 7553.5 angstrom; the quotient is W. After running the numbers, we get 1.1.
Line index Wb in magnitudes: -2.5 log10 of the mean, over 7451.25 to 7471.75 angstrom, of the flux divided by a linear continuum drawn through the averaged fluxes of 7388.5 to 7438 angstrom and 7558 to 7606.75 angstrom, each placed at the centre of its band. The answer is 0.044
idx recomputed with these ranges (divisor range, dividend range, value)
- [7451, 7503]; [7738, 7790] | 1.17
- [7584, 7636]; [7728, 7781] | 1.11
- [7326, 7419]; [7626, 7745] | 1.15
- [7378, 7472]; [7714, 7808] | 1.19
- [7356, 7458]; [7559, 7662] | 1.10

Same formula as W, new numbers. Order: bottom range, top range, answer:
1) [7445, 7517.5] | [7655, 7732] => 1.06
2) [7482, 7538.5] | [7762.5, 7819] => 1.11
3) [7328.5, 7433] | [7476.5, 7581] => 1.11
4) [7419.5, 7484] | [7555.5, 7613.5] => 1.08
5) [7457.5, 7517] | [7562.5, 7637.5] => 1.04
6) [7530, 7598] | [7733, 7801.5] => 1.09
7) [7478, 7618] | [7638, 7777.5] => 1.05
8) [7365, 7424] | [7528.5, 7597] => 1.09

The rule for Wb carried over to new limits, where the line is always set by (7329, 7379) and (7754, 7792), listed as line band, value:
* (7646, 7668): 0.04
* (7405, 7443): -0.05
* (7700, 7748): 0.03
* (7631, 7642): 0.04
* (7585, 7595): 0.02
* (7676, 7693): 0.09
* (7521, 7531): -0.03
